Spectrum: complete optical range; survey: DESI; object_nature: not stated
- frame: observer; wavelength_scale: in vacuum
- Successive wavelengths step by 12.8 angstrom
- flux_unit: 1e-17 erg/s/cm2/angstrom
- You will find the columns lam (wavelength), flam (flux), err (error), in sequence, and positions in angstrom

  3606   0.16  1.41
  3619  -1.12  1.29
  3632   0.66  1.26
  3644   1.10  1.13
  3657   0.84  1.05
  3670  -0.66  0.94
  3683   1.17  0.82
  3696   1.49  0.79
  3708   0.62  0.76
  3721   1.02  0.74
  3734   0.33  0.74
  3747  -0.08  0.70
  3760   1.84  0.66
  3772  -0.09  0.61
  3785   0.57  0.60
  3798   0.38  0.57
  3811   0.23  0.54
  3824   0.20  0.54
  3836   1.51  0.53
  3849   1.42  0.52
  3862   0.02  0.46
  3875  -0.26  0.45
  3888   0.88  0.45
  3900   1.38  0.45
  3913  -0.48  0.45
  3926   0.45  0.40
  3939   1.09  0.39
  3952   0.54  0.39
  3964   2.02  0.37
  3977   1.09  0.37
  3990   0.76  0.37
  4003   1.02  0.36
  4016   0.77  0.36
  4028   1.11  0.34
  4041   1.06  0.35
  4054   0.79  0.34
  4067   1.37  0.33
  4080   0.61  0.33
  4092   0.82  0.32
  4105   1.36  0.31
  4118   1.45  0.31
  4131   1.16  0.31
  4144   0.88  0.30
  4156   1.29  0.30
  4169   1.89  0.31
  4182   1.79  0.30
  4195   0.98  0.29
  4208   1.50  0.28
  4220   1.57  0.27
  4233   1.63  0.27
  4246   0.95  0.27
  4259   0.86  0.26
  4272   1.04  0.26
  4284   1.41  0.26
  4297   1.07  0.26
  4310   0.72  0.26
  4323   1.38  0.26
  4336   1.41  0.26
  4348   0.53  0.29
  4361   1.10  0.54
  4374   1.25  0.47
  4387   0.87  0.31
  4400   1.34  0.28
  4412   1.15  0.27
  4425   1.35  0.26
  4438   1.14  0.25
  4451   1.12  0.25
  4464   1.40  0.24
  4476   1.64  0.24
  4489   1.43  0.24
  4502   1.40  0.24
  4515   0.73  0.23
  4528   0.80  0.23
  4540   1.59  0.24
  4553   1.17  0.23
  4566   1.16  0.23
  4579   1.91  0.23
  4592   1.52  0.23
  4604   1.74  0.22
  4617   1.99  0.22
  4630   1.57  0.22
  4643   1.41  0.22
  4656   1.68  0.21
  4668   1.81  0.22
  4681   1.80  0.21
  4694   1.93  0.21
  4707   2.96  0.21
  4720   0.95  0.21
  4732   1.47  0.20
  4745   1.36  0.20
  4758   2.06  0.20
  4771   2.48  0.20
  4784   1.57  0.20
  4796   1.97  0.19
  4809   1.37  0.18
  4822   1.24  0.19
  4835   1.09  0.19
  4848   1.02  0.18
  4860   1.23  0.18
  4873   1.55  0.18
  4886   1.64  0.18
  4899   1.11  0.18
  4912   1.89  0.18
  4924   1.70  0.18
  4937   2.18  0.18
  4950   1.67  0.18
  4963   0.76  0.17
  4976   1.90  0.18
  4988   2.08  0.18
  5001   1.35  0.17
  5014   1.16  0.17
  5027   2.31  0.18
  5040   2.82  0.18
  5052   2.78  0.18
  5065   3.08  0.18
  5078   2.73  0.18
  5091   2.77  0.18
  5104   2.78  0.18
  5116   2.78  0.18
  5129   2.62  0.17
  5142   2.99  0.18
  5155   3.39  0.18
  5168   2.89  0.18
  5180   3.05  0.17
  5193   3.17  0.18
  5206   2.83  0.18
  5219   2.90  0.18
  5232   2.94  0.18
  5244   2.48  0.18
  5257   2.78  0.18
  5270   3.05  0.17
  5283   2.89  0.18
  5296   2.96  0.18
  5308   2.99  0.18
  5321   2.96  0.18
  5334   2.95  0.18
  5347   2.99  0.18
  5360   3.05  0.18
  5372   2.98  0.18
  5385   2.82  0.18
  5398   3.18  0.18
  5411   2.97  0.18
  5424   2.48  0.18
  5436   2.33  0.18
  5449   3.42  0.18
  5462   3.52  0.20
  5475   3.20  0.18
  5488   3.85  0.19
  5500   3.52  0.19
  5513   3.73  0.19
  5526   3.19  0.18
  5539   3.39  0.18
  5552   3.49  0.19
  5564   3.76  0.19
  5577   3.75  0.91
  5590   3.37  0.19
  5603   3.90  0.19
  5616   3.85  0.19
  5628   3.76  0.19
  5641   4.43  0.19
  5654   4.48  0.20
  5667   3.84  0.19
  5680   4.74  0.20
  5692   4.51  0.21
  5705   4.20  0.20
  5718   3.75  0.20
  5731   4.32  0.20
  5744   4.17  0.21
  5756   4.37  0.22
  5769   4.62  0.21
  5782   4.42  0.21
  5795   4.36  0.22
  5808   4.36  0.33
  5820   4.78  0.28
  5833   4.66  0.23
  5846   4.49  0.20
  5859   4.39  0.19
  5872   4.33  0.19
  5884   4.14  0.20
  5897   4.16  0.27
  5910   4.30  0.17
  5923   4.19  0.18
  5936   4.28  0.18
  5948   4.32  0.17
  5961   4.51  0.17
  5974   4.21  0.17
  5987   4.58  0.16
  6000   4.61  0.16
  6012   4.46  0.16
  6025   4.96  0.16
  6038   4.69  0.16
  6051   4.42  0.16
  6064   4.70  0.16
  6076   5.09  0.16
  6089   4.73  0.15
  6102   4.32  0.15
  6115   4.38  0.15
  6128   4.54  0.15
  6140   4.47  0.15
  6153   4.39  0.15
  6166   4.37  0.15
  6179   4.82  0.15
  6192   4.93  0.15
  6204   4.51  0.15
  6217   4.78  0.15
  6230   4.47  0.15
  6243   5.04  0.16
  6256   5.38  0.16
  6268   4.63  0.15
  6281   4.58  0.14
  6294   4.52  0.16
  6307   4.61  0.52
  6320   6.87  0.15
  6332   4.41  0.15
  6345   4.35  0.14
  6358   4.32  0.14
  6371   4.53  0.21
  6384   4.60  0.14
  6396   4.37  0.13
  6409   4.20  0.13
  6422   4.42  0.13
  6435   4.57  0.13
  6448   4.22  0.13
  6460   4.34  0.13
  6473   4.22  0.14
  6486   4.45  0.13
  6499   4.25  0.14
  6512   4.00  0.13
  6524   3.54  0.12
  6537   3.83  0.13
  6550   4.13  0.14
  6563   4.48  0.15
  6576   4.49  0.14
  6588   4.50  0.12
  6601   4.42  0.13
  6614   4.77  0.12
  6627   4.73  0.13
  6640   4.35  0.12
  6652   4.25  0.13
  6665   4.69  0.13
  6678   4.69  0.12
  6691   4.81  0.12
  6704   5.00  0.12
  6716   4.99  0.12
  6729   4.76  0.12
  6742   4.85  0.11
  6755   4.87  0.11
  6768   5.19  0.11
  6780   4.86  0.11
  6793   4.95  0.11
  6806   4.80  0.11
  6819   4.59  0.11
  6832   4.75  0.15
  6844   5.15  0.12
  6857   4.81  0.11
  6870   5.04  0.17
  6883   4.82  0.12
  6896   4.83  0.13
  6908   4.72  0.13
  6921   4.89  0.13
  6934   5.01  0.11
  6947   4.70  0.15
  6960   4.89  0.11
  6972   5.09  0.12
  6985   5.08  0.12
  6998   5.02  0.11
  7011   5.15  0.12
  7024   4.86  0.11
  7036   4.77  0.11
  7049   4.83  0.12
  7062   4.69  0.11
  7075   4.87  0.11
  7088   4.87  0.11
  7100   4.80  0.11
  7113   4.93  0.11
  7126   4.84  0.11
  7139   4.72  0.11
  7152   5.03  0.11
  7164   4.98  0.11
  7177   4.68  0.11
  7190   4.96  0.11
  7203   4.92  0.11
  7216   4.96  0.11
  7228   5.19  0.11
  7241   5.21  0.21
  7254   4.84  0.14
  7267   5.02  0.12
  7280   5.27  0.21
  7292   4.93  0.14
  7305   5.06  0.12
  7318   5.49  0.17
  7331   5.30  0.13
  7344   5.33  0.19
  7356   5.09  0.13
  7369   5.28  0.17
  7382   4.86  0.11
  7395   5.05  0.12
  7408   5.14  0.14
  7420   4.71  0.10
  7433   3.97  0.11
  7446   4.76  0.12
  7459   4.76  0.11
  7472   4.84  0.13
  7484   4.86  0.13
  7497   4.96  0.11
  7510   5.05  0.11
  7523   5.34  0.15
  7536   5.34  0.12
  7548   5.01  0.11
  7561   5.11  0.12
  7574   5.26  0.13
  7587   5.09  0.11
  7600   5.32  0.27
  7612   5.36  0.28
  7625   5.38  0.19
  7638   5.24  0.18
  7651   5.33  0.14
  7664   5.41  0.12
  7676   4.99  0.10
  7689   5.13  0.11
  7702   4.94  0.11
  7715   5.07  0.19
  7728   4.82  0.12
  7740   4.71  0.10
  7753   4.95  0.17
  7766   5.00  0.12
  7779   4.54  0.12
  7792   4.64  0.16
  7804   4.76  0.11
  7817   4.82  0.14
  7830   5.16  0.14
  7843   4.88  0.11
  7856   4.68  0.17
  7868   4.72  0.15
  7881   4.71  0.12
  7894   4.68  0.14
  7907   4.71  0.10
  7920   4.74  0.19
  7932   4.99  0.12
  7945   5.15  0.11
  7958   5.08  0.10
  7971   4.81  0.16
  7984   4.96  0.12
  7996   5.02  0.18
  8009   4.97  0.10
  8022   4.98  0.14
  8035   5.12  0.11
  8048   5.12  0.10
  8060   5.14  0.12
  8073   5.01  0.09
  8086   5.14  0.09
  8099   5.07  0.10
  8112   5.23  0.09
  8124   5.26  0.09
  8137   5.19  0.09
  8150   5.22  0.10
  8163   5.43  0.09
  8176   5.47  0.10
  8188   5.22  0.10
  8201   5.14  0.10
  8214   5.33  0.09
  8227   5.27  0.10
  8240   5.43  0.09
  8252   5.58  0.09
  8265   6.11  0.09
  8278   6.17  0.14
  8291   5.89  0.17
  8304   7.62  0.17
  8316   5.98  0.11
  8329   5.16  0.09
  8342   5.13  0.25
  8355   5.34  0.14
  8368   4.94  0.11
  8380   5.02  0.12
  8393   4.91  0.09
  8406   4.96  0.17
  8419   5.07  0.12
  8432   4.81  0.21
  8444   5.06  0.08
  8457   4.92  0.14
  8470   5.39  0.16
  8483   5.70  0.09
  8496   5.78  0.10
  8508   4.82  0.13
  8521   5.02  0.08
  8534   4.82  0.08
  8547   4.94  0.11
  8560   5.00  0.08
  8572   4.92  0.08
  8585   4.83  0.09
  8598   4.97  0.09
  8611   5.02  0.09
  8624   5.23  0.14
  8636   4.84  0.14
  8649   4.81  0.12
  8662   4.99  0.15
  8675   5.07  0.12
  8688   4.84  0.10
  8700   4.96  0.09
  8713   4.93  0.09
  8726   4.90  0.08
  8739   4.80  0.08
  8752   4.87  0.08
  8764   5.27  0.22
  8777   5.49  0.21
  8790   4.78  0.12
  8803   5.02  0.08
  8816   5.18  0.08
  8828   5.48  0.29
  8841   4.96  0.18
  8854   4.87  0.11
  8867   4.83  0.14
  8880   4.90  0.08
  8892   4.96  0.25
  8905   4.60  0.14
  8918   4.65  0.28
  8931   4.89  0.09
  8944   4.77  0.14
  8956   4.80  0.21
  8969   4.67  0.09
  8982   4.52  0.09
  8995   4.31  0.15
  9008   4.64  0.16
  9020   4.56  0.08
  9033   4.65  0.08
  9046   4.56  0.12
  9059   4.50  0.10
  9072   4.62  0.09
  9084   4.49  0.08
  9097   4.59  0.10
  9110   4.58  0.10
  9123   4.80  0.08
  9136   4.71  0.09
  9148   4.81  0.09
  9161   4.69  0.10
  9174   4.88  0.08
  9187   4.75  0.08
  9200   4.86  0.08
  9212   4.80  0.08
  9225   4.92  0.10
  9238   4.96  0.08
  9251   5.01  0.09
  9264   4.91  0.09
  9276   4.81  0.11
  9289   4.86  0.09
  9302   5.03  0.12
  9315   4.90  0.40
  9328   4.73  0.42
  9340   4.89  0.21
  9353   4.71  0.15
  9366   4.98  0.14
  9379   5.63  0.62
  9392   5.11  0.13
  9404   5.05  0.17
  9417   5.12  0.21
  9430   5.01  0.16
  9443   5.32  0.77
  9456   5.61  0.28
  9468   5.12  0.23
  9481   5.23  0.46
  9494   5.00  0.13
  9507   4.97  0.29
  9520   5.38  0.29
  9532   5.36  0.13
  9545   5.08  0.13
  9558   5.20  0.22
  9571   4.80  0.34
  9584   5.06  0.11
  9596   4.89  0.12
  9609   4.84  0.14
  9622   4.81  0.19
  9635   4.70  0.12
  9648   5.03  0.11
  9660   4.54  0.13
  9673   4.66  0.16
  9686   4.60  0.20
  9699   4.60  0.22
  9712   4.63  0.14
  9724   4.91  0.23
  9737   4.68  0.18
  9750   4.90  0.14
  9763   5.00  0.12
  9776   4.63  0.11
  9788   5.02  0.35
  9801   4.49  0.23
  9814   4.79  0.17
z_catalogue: 0.26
